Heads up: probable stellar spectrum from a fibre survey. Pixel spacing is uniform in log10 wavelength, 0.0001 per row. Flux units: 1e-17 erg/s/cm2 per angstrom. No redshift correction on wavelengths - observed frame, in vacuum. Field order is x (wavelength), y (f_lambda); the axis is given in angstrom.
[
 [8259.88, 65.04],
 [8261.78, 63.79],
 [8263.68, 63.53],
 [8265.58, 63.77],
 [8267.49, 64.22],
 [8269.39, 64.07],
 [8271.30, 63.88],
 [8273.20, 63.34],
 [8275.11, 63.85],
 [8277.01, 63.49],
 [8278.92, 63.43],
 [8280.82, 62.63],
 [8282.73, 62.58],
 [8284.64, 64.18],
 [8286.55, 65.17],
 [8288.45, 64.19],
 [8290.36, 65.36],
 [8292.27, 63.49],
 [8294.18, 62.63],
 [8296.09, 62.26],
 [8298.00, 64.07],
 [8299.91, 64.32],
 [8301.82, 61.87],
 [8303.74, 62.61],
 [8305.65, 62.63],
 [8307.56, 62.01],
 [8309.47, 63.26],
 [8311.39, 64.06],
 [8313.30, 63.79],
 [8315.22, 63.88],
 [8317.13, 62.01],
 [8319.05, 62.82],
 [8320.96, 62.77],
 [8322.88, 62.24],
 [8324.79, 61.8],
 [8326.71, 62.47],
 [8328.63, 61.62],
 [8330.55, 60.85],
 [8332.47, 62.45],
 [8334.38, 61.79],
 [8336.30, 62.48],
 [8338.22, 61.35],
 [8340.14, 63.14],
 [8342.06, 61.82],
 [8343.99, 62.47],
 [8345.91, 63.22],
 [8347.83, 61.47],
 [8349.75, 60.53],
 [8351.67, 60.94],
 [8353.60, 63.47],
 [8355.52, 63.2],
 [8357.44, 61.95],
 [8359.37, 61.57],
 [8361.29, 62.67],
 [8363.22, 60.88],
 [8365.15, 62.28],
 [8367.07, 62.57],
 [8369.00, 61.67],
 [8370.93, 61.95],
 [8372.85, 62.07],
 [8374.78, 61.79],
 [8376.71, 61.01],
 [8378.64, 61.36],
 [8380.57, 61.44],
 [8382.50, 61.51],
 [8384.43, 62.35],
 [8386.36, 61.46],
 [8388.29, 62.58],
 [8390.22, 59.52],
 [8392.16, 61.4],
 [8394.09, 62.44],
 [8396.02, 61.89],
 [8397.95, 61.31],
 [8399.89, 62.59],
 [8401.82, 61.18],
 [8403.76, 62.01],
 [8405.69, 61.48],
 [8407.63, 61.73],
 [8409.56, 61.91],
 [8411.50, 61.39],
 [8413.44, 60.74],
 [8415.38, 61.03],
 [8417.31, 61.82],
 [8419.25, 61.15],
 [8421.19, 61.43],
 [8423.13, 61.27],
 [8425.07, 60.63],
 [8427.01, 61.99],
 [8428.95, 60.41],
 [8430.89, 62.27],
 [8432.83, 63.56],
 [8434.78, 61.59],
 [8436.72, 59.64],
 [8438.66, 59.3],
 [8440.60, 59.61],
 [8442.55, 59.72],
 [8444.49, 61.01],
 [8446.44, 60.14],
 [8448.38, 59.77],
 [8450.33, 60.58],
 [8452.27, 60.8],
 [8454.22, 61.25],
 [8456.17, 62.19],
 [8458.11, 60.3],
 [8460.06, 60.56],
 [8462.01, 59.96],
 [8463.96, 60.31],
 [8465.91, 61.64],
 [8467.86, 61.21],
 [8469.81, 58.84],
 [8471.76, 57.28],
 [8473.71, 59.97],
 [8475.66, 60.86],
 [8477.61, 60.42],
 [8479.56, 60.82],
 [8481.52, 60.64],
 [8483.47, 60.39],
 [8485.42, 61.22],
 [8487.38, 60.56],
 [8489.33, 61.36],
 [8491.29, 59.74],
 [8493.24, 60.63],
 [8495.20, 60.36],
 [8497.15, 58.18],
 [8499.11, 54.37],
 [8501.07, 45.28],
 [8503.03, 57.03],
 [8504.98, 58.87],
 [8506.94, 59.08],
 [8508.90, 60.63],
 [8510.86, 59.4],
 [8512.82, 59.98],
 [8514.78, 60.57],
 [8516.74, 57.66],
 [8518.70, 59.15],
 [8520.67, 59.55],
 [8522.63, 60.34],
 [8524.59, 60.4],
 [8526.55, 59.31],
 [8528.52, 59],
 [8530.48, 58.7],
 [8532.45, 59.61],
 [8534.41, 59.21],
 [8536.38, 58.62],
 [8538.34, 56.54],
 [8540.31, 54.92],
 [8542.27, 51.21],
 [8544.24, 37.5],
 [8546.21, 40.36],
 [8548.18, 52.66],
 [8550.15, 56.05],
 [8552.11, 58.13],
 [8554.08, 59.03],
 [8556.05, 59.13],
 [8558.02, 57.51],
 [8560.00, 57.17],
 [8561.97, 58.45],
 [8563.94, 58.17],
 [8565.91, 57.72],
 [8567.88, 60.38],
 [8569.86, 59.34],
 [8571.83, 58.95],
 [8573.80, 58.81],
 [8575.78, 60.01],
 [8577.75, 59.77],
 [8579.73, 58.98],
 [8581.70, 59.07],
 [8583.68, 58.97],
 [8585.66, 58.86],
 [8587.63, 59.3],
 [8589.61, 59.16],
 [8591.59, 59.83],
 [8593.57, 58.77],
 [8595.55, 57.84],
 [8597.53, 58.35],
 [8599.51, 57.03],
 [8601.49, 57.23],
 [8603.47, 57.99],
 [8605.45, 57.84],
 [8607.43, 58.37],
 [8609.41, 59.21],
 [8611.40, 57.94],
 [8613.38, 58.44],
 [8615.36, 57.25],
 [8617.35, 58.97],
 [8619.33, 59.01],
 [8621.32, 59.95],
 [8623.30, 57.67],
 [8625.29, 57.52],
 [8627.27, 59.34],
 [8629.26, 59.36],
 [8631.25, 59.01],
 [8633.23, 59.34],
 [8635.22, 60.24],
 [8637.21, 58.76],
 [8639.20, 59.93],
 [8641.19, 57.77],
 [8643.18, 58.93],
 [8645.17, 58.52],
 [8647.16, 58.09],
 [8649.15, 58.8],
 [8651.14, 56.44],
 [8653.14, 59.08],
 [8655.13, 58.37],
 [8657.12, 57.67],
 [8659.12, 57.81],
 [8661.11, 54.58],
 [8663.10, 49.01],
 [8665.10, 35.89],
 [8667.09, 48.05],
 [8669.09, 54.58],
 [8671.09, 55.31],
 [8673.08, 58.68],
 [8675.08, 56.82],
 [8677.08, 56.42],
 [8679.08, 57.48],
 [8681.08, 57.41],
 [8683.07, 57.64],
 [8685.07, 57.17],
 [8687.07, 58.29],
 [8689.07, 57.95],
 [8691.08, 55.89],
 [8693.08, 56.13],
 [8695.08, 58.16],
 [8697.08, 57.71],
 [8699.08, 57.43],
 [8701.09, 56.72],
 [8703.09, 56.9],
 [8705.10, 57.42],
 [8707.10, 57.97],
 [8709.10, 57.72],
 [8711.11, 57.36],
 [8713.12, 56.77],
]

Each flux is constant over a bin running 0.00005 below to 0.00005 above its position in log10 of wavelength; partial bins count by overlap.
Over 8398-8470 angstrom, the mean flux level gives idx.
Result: 61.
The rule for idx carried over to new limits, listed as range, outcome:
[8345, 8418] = 61.8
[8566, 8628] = 58.7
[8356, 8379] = 61.9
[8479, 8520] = 58.8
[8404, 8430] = 61.3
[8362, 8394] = 61.6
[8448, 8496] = 60.5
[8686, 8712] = 57.3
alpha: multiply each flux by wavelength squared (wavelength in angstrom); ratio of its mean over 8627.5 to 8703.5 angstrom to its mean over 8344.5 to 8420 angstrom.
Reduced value 0.98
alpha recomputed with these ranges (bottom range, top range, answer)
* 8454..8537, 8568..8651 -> 1.02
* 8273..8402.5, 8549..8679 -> 0.99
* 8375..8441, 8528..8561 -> 0.92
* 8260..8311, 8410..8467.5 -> 0.99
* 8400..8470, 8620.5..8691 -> 0.98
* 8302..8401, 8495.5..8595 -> 0.97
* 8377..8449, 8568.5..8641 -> 1.00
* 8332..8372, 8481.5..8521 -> 0.98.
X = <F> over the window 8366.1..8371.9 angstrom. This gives 62.2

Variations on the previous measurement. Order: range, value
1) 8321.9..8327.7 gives 62.1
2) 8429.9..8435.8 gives 62.4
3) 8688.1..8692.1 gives 56.8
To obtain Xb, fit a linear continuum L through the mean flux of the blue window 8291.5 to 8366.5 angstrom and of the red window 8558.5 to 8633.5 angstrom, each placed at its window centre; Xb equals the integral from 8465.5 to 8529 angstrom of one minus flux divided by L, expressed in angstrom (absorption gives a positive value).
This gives 0.9 angstrom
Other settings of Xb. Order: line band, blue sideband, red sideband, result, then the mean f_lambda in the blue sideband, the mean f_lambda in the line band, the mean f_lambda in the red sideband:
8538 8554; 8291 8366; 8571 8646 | 2.3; 62.4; 51.2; 58.7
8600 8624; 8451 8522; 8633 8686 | -0.5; 59.5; 58.3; 56.2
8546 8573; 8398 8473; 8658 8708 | 0.5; 60.9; 57.1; 55.5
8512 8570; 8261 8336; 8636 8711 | 2.0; 63.2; 56.8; 56.4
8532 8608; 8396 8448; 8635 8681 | 1.0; 61.2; 57.1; 55.9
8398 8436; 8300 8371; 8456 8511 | -0.6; 62.3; 61.6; 59.3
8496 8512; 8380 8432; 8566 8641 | 0.9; 61.5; 56.7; 58.8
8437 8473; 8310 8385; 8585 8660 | 0.3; 62.1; 60.2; 58.5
